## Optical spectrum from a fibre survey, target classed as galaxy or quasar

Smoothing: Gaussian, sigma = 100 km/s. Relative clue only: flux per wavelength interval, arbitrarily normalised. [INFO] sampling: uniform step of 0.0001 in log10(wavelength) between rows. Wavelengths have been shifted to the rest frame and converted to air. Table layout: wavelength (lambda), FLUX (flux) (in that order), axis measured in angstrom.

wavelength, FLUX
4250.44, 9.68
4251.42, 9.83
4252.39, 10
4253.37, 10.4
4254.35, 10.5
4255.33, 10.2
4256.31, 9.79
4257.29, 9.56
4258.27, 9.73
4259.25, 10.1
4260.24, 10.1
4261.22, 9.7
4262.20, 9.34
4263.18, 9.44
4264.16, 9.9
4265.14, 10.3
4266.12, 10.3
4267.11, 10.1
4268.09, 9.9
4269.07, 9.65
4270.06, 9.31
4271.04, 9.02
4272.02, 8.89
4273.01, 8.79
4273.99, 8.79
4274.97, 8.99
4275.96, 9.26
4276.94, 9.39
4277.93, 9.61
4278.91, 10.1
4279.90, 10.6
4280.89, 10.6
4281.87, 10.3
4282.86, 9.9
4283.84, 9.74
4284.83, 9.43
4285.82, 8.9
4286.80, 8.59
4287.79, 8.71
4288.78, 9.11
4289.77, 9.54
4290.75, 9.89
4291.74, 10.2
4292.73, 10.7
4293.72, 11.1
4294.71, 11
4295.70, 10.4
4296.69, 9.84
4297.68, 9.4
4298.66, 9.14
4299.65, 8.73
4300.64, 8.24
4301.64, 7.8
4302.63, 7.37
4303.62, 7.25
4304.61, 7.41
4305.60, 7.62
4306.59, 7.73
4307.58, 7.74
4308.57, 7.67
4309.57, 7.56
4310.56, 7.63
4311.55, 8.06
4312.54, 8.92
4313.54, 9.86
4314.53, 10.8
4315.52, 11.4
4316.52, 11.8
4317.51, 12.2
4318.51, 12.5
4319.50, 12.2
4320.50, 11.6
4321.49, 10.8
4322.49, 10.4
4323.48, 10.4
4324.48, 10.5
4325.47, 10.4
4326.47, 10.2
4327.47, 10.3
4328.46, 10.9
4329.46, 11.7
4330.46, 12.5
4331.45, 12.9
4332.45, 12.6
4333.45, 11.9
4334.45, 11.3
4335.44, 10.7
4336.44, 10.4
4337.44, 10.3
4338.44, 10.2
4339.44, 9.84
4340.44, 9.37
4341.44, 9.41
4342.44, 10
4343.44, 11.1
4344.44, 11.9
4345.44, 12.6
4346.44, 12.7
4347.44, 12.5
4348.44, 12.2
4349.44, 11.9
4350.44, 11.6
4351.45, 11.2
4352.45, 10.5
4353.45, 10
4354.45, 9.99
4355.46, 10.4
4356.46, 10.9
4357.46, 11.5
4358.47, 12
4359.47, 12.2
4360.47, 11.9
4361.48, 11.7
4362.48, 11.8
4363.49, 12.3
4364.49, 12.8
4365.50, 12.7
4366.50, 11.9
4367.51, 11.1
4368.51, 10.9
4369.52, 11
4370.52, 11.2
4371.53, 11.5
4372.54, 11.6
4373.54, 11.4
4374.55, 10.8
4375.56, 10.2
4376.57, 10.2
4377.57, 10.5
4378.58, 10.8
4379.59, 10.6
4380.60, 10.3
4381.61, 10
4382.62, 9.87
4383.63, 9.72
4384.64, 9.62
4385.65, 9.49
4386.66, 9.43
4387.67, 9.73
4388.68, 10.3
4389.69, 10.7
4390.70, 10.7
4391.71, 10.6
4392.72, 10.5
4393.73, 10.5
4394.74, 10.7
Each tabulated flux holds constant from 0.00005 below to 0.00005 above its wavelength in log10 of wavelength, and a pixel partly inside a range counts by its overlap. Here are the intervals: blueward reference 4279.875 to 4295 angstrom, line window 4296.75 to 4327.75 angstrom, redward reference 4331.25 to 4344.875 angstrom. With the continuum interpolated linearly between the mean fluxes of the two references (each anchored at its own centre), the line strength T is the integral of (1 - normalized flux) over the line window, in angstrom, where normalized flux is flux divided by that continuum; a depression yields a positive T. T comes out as 2.6 angstrom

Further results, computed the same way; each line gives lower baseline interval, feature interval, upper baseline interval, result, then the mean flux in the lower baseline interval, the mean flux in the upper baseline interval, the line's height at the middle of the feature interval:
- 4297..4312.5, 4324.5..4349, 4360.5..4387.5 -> -4.7 angstrom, 8.01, 10.9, 9.35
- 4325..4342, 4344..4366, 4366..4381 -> -1.6 angstrom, 10.9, 10.9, 10.9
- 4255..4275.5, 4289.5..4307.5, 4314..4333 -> 2.6 angstrom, 9.61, 11.4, 10.6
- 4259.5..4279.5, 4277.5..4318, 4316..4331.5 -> 4.3 angstrom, 9.55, 11.3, 10.5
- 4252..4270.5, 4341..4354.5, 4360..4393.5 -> -0.9 angstrom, 9.91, 10.8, 10.6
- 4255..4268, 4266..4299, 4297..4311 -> -2.8 angstrom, 9.88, 7.98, 8.94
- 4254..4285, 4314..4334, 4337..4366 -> -1.2 angstrom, 9.73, 11.3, 10.8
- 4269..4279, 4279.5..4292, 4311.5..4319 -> 0.0 angstrom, 9.21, 10.8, 9.67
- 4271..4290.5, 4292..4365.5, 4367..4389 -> -4.1 angstrom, 9.43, 10.5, 9.94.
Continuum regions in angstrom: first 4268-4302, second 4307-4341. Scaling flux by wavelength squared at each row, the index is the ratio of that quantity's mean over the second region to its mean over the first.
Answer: 1.1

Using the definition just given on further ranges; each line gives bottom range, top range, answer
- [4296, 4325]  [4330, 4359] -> 1.21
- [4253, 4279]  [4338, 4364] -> 1.21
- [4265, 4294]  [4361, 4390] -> 1.17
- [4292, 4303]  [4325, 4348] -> 1.20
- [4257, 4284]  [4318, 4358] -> 1.18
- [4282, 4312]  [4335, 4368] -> 1.30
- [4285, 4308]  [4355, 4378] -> 1.31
